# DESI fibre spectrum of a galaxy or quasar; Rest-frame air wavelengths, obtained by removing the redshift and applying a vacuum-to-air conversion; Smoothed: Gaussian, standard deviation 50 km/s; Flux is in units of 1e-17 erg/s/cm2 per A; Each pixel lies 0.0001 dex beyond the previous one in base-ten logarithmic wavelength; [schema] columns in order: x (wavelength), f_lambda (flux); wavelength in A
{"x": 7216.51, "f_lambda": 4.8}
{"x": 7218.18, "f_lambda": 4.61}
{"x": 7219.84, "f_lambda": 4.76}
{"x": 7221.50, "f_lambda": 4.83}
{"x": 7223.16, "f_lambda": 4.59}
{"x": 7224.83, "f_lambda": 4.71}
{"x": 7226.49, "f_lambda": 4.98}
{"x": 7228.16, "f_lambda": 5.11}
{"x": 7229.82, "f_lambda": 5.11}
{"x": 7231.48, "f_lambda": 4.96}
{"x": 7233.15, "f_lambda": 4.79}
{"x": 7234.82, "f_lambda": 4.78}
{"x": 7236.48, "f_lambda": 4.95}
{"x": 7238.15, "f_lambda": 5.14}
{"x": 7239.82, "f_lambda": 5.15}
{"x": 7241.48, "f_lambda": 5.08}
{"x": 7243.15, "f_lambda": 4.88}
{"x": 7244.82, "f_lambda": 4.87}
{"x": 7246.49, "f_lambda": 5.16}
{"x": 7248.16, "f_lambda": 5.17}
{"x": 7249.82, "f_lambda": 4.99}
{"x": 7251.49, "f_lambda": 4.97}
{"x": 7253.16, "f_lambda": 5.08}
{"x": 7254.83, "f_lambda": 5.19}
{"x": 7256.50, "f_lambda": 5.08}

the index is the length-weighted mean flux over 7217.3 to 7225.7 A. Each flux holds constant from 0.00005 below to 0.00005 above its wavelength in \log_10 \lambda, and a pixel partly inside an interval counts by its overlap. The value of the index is 4.7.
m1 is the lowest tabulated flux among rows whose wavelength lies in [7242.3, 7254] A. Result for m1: 4.87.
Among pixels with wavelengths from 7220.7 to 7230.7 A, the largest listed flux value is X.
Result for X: 5.11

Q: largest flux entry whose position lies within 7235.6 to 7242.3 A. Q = 5.15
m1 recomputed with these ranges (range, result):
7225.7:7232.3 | 4.96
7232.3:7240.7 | 4.78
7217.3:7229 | 4.59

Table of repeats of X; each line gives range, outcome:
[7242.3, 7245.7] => 4.88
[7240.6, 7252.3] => 5.17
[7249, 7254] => 5.08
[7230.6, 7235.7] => 4.96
